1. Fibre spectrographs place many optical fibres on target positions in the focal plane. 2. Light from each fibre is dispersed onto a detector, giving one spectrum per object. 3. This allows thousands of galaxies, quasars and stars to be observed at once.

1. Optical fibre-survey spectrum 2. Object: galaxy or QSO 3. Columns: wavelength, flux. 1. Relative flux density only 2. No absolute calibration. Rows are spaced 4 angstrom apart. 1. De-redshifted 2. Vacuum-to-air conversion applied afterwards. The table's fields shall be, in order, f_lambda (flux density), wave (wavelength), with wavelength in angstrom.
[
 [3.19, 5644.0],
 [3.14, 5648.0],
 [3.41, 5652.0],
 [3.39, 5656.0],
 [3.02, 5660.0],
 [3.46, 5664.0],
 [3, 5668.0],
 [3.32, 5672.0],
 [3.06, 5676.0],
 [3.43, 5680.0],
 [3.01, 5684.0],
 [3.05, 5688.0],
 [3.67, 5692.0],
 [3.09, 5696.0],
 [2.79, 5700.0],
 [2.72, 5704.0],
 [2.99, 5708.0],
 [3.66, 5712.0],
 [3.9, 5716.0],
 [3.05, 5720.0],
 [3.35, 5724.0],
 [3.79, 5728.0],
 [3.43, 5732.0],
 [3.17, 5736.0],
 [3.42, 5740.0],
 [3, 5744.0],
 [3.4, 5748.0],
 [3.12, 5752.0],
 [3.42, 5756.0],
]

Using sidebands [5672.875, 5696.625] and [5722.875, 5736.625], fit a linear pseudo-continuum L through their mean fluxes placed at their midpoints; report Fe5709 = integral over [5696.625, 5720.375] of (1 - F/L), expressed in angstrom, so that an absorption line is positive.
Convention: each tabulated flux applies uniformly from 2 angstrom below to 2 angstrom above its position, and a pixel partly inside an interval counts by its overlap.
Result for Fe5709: 1.2 angstrom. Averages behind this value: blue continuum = 3.23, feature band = 3.19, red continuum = 3.47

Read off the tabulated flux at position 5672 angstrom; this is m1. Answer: 3.32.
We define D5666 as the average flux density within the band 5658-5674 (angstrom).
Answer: 3.2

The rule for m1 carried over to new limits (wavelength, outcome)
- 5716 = 3.9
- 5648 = 3.14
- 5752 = 3.12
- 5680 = 3.43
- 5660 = 3.02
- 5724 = 3.35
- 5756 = 3.42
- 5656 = 3.39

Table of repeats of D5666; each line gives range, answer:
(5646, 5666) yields 3.28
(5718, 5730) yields 3.4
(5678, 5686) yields 3.22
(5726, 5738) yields 3.46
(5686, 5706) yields 3.06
